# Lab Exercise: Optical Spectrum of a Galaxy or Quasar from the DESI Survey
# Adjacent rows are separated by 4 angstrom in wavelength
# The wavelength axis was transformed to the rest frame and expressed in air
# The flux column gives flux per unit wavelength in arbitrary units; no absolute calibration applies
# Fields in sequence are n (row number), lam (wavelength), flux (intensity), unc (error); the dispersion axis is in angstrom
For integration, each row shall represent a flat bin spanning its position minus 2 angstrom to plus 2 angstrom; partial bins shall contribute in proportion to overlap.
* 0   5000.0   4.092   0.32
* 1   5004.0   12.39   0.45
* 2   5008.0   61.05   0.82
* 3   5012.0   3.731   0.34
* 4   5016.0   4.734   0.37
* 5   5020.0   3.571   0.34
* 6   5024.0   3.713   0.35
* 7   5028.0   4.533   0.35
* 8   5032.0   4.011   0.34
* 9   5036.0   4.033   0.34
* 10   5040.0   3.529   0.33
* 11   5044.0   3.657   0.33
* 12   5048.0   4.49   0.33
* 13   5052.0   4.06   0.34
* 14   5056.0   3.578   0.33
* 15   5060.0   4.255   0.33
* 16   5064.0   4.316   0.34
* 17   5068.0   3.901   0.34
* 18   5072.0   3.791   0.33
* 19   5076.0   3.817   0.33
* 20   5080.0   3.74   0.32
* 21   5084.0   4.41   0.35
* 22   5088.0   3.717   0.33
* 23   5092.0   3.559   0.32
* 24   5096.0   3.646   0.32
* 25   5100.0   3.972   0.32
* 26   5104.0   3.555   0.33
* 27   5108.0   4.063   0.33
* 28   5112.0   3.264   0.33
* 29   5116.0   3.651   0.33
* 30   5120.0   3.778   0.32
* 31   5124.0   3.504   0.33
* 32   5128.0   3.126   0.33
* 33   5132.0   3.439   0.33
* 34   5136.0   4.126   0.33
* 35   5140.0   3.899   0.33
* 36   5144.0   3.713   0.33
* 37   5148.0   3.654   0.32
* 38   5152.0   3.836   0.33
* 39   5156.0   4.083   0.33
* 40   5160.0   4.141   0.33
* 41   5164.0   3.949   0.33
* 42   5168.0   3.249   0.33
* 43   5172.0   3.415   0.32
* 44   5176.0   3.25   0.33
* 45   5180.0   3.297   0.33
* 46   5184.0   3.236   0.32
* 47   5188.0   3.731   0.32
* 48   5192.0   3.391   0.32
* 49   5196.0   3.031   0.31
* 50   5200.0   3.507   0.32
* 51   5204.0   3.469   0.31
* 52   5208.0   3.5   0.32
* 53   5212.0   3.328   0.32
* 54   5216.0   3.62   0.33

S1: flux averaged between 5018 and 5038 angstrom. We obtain 3.97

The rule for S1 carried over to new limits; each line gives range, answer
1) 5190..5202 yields 3.31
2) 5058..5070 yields 4.16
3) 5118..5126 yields 3.64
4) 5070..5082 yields 3.78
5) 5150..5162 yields 4.02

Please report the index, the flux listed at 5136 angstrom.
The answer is 4.126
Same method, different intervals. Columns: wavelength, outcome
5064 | 4.316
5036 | 4.033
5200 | 3.507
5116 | 3.651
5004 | 12.39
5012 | 3.731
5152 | 3.836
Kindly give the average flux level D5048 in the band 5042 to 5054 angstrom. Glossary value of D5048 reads 4.07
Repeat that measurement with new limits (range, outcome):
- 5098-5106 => 3.76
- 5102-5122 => 3.66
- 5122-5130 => 3.31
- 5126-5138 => 3.56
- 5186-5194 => 3.56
